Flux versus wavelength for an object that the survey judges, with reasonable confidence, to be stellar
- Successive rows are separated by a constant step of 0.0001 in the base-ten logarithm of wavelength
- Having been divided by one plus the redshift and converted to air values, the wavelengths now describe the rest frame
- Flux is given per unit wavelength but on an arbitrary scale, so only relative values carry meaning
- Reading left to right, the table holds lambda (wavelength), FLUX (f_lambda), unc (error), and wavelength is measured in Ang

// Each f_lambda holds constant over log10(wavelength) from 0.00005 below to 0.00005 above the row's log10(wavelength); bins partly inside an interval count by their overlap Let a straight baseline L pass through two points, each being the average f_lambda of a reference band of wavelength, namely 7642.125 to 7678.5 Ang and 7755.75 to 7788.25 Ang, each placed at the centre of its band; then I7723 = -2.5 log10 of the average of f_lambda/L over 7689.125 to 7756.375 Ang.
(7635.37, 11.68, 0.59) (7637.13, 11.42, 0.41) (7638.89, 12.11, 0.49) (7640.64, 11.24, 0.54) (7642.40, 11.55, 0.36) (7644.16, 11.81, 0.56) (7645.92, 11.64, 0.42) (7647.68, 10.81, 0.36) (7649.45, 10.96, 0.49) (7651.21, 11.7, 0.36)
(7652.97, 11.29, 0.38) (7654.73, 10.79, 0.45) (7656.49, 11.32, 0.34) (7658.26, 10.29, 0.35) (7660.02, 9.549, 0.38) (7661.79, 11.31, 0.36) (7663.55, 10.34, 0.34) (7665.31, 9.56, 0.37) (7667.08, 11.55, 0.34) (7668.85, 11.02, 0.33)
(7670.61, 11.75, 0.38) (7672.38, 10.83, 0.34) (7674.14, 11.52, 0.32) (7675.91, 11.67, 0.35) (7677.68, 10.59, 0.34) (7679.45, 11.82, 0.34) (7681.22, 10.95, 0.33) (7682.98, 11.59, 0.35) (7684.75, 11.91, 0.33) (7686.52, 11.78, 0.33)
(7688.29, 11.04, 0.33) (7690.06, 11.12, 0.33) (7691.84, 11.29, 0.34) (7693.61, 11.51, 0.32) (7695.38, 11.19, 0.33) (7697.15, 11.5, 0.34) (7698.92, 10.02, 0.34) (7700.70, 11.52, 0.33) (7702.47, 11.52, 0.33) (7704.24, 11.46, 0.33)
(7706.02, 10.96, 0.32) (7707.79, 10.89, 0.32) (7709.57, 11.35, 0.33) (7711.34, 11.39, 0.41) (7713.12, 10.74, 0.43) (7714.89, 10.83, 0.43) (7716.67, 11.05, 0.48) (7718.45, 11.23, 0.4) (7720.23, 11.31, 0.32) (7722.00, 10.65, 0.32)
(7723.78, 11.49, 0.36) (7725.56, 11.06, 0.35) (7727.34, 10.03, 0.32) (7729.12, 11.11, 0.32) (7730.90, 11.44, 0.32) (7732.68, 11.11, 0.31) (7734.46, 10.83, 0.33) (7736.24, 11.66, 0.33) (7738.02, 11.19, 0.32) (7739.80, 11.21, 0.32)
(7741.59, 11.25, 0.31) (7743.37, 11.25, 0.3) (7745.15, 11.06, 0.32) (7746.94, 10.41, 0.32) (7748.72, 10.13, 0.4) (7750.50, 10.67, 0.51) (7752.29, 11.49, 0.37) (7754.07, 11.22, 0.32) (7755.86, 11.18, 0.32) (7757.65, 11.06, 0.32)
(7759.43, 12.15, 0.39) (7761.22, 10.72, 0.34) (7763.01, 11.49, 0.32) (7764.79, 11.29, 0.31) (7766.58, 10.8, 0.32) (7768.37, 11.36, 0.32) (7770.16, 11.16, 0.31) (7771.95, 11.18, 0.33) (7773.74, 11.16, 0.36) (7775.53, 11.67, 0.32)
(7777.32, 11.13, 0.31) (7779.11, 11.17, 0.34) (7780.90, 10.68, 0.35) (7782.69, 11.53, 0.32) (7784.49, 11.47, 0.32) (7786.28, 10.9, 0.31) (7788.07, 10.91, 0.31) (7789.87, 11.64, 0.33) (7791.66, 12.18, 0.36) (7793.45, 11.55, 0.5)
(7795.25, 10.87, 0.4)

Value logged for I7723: 0.005 mag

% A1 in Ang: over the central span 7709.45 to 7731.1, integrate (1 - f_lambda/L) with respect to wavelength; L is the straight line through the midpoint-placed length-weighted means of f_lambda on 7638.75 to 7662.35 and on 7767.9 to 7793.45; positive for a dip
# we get 0.4 Ang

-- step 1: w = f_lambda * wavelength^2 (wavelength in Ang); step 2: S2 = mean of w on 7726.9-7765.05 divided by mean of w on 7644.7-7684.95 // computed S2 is 1.02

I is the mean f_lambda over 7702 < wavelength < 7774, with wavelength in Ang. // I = 11.1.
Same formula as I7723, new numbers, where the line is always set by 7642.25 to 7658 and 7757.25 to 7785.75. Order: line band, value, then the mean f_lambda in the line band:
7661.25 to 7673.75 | 0.032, 10.9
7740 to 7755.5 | 0.029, 11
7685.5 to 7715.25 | 0.006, 11.2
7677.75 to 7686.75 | -0.024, 11.5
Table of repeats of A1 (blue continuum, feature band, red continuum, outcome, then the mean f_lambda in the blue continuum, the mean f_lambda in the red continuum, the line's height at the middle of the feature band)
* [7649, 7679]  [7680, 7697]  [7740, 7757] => -0.67 Ang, 11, 11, 11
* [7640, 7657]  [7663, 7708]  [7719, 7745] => 0.10 Ang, 11.3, 11.1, 11.2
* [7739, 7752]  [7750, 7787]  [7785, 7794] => -0.16 Ang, 10.9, 11.4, 11.2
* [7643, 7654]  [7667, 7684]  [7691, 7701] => -0.12 Ang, 11.4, 11.2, 11.2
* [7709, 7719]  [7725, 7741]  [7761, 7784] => 0.07 Ang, 11.1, 11.2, 11.1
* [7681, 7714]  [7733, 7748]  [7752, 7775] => 0.21 Ang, 11.3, 11.3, 11.3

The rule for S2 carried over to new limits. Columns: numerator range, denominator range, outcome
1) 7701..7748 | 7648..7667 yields 1.05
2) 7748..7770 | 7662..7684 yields 1.02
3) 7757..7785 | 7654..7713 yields 1.04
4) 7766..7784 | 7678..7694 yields 1.00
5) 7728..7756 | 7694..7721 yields 1.00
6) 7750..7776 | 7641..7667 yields 1.06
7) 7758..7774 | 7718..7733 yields 1.03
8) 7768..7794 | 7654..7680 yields 1.07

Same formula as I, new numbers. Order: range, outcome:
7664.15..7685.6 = 11.2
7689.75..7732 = 11.1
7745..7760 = 11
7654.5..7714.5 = 11.1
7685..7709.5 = 11.2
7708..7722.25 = 11.1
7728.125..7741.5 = 11.2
